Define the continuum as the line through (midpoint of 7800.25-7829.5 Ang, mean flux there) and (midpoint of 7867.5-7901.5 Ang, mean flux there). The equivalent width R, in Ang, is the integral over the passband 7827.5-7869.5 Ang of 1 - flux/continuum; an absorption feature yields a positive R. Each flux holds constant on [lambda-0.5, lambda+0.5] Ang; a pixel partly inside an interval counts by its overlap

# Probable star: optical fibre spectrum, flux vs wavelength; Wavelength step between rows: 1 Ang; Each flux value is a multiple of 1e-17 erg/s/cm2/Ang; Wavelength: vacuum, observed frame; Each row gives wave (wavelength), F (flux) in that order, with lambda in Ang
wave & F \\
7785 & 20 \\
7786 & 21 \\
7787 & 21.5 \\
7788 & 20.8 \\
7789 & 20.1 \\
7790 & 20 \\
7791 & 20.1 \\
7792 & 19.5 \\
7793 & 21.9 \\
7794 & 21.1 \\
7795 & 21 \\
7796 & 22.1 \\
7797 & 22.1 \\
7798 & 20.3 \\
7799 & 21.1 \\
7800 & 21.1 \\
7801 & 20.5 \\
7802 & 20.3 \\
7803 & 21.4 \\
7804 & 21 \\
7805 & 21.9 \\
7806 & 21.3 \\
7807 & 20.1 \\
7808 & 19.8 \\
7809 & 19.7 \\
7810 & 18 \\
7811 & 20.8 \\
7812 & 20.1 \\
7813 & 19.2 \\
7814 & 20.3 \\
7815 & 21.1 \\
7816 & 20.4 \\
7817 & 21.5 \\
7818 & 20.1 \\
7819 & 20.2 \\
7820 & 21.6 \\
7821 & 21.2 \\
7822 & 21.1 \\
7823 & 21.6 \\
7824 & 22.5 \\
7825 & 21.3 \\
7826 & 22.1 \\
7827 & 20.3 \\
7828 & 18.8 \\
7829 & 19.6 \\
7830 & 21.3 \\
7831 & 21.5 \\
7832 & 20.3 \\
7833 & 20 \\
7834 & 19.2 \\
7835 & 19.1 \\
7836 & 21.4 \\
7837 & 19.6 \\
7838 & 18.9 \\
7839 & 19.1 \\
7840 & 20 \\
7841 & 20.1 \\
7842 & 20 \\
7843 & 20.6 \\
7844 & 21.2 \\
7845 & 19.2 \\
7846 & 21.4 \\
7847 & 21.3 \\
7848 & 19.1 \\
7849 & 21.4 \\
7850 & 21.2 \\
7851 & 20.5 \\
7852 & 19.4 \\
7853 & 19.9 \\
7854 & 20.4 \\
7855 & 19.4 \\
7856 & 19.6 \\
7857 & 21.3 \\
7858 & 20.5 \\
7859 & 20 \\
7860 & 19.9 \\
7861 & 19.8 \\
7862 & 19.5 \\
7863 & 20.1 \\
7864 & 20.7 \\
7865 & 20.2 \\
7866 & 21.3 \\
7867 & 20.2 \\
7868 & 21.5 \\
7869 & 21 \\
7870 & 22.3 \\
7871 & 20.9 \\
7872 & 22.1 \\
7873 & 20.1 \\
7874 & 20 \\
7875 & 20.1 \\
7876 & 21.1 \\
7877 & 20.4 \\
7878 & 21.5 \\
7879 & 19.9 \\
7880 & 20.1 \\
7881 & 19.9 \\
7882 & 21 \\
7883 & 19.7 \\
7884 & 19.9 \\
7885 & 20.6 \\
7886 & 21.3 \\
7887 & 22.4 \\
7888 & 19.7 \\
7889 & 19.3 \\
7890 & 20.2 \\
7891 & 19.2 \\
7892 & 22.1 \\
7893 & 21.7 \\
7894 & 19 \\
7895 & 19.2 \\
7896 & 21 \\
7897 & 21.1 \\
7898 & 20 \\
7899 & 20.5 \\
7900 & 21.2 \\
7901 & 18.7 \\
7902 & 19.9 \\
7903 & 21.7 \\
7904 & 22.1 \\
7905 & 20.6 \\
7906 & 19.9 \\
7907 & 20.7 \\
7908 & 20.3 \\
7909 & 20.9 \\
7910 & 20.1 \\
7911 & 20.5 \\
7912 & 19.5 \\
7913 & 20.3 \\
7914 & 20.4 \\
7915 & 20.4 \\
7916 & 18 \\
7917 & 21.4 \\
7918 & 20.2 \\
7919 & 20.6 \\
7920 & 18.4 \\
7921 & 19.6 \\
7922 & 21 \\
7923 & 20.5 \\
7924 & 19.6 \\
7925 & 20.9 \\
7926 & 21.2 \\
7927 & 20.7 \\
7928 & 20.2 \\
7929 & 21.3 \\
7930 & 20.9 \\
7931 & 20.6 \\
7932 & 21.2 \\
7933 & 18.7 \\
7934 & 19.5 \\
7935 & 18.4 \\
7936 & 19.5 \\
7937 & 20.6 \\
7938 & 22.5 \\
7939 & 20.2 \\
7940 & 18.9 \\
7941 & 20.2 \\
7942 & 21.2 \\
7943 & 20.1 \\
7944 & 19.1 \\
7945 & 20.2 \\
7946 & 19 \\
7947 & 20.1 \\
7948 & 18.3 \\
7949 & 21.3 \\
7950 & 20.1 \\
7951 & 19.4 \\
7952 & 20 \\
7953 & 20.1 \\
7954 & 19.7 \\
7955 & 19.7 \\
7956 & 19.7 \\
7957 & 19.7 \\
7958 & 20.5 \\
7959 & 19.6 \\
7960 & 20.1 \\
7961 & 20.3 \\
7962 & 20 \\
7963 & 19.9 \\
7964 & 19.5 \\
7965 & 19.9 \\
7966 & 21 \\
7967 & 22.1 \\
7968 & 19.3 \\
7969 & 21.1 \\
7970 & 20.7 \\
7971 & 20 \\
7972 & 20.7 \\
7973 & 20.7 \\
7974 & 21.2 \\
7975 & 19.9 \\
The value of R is 0.7 Ang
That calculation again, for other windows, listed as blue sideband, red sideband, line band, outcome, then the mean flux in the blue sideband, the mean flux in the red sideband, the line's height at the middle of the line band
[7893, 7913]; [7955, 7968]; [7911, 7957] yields 0.4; 20.4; 20.1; 20.3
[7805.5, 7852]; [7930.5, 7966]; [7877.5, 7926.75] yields -0.6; 20.4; 20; 20.1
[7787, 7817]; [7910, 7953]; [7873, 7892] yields -0.1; 20.6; 20.1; 20.3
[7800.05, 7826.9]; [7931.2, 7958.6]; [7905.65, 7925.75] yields -0.1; 20.7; 19.9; 20.1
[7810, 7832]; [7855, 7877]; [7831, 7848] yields 0.5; 20.7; 20.5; 20.6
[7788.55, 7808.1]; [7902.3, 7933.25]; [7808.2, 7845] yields 0.7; 20.9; 20.4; 20.8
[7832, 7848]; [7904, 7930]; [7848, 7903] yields -0.7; 20.1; 20.3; 20.2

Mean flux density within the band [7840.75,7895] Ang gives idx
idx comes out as 20.5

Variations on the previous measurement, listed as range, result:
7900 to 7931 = 20.4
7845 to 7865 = 20.3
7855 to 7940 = 20.4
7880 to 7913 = 20.4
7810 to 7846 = 20.4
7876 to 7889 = 20.5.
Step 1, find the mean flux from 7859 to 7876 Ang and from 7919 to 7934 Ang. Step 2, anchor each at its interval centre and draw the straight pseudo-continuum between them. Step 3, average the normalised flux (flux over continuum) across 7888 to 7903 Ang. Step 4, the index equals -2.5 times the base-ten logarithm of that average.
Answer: 0.012 mag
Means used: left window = 20.6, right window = 20.3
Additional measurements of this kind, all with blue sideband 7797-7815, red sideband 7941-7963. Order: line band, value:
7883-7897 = -0.01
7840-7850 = -0.01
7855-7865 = 0.01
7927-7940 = -0.01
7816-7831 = -0.03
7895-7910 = -0.02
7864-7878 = -0.03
